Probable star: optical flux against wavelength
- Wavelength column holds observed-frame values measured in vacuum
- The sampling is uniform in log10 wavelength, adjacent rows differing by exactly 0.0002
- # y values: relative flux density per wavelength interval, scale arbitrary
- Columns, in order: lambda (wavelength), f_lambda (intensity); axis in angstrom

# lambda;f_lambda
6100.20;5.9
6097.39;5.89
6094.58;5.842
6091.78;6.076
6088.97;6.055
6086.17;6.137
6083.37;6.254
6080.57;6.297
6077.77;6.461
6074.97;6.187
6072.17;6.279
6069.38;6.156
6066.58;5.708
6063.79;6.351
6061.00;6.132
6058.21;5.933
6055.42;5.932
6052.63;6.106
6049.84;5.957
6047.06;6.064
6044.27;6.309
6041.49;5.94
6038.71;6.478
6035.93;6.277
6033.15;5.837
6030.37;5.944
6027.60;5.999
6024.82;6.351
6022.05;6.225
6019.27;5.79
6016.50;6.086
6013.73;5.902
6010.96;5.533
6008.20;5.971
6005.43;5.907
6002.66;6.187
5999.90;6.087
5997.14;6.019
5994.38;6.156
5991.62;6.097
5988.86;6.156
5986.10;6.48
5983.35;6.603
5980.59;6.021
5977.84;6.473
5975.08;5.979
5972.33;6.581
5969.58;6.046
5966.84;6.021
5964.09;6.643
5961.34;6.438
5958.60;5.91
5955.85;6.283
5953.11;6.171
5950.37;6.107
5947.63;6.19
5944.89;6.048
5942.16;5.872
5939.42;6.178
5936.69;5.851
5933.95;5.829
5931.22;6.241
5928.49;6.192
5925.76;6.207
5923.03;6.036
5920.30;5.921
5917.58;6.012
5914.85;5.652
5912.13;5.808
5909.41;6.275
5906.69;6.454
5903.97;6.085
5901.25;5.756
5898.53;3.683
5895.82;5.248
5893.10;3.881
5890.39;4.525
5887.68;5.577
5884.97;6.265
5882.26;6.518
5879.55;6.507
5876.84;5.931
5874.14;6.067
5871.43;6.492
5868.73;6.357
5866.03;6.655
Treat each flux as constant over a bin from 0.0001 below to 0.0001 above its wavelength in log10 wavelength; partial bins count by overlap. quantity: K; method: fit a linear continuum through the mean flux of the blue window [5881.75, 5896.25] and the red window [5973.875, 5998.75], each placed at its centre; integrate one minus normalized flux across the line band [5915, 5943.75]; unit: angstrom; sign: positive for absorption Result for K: -1.8 angstrom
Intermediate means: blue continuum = 5.27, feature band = 6.02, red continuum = 6.22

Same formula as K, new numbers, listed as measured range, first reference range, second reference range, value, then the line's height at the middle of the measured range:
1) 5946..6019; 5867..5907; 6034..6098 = -2.90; 5.92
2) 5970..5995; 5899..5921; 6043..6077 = -1.17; 6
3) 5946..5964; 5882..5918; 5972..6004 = -0.77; 5.96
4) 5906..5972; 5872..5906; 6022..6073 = -4.44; 5.72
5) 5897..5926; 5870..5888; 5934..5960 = 1.68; 6.15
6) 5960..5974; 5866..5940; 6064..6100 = -0.93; 5.94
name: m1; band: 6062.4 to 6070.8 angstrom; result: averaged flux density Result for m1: 6.07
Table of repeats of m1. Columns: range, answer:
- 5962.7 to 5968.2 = 6.33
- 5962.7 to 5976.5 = 6.25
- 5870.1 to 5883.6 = 6.3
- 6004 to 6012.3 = 5.81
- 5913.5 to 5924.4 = 5.9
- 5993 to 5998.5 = 6.09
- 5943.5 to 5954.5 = 6.13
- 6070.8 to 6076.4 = 6.23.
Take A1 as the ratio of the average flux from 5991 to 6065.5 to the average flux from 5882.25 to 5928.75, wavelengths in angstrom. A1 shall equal 1.1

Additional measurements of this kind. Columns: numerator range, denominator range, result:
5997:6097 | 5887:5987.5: 1.02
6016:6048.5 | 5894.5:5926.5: 1.06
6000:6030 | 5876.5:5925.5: 1.06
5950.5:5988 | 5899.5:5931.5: 1.04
